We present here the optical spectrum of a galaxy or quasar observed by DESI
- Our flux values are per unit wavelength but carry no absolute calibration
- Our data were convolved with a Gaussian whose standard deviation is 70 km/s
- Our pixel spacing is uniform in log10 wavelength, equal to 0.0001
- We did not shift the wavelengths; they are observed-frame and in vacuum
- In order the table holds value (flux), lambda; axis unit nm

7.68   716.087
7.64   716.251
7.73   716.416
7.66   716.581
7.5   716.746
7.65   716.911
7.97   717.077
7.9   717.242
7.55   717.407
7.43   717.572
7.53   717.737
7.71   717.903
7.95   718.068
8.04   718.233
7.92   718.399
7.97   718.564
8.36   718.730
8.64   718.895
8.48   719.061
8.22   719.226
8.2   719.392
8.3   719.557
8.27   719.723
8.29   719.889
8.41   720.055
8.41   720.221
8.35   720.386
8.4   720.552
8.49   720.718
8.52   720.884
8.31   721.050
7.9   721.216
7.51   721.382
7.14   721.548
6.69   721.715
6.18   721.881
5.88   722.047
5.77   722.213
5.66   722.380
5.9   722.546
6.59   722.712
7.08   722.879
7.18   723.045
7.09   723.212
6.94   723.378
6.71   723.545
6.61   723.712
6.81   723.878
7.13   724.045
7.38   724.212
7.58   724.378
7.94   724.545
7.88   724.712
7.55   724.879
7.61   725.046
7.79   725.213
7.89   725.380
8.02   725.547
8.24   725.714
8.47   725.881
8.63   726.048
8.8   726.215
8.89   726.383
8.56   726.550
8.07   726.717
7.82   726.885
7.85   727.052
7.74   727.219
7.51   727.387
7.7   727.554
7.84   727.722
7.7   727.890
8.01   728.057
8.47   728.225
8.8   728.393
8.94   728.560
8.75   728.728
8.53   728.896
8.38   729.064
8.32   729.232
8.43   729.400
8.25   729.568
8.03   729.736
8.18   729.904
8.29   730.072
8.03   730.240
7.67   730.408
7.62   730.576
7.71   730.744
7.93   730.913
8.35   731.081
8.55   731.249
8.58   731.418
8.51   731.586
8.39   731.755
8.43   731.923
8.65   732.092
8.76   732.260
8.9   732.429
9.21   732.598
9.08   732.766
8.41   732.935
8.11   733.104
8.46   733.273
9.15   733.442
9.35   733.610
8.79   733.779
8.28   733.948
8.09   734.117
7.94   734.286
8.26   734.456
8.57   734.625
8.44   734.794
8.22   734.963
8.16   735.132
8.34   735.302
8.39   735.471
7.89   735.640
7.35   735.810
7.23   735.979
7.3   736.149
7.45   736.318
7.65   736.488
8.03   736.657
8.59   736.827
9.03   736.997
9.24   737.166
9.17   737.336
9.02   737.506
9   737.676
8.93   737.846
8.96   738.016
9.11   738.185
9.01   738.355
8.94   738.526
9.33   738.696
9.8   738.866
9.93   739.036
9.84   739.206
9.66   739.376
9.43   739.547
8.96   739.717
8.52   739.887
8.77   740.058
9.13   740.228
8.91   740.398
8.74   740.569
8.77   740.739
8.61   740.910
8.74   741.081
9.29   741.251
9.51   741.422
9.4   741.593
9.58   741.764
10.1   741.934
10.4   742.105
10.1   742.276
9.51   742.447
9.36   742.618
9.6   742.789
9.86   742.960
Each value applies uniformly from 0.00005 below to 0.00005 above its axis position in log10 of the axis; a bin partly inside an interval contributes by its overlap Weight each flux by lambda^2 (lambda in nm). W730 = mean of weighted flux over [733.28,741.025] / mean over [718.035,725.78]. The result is 1.2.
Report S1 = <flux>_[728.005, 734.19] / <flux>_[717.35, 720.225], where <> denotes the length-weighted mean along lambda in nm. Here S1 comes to 1.04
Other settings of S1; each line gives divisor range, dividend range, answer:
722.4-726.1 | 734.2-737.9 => 1.12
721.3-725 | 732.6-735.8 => 1.23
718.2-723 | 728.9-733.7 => 1.10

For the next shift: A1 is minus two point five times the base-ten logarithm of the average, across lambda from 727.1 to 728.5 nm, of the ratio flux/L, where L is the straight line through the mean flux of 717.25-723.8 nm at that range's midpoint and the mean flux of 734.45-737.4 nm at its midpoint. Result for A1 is -0.02 mag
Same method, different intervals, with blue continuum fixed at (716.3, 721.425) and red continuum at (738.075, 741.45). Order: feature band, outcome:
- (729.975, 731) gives 0.10 mag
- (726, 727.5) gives 0.04 mag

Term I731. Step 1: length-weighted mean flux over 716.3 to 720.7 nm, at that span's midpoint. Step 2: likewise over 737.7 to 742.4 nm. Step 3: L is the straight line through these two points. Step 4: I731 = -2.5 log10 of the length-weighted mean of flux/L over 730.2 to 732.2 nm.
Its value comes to 0.07 mag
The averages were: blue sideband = 8.04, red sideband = 9.28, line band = 8.21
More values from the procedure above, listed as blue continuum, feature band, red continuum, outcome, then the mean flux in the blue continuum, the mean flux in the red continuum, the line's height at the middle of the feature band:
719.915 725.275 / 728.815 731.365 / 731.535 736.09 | -0.02 mag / 7.3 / 8.41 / 8.04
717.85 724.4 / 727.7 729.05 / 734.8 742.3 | -0.04 mag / 7.52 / 8.86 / 8.08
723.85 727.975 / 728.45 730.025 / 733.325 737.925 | -0.05 mag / 7.91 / 8.37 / 8.07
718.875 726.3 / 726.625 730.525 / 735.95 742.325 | 0.00 mag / 7.59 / 9.02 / 8.1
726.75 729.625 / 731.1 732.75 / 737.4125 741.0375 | -0.02 mag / 8.17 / 9.11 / 8.49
